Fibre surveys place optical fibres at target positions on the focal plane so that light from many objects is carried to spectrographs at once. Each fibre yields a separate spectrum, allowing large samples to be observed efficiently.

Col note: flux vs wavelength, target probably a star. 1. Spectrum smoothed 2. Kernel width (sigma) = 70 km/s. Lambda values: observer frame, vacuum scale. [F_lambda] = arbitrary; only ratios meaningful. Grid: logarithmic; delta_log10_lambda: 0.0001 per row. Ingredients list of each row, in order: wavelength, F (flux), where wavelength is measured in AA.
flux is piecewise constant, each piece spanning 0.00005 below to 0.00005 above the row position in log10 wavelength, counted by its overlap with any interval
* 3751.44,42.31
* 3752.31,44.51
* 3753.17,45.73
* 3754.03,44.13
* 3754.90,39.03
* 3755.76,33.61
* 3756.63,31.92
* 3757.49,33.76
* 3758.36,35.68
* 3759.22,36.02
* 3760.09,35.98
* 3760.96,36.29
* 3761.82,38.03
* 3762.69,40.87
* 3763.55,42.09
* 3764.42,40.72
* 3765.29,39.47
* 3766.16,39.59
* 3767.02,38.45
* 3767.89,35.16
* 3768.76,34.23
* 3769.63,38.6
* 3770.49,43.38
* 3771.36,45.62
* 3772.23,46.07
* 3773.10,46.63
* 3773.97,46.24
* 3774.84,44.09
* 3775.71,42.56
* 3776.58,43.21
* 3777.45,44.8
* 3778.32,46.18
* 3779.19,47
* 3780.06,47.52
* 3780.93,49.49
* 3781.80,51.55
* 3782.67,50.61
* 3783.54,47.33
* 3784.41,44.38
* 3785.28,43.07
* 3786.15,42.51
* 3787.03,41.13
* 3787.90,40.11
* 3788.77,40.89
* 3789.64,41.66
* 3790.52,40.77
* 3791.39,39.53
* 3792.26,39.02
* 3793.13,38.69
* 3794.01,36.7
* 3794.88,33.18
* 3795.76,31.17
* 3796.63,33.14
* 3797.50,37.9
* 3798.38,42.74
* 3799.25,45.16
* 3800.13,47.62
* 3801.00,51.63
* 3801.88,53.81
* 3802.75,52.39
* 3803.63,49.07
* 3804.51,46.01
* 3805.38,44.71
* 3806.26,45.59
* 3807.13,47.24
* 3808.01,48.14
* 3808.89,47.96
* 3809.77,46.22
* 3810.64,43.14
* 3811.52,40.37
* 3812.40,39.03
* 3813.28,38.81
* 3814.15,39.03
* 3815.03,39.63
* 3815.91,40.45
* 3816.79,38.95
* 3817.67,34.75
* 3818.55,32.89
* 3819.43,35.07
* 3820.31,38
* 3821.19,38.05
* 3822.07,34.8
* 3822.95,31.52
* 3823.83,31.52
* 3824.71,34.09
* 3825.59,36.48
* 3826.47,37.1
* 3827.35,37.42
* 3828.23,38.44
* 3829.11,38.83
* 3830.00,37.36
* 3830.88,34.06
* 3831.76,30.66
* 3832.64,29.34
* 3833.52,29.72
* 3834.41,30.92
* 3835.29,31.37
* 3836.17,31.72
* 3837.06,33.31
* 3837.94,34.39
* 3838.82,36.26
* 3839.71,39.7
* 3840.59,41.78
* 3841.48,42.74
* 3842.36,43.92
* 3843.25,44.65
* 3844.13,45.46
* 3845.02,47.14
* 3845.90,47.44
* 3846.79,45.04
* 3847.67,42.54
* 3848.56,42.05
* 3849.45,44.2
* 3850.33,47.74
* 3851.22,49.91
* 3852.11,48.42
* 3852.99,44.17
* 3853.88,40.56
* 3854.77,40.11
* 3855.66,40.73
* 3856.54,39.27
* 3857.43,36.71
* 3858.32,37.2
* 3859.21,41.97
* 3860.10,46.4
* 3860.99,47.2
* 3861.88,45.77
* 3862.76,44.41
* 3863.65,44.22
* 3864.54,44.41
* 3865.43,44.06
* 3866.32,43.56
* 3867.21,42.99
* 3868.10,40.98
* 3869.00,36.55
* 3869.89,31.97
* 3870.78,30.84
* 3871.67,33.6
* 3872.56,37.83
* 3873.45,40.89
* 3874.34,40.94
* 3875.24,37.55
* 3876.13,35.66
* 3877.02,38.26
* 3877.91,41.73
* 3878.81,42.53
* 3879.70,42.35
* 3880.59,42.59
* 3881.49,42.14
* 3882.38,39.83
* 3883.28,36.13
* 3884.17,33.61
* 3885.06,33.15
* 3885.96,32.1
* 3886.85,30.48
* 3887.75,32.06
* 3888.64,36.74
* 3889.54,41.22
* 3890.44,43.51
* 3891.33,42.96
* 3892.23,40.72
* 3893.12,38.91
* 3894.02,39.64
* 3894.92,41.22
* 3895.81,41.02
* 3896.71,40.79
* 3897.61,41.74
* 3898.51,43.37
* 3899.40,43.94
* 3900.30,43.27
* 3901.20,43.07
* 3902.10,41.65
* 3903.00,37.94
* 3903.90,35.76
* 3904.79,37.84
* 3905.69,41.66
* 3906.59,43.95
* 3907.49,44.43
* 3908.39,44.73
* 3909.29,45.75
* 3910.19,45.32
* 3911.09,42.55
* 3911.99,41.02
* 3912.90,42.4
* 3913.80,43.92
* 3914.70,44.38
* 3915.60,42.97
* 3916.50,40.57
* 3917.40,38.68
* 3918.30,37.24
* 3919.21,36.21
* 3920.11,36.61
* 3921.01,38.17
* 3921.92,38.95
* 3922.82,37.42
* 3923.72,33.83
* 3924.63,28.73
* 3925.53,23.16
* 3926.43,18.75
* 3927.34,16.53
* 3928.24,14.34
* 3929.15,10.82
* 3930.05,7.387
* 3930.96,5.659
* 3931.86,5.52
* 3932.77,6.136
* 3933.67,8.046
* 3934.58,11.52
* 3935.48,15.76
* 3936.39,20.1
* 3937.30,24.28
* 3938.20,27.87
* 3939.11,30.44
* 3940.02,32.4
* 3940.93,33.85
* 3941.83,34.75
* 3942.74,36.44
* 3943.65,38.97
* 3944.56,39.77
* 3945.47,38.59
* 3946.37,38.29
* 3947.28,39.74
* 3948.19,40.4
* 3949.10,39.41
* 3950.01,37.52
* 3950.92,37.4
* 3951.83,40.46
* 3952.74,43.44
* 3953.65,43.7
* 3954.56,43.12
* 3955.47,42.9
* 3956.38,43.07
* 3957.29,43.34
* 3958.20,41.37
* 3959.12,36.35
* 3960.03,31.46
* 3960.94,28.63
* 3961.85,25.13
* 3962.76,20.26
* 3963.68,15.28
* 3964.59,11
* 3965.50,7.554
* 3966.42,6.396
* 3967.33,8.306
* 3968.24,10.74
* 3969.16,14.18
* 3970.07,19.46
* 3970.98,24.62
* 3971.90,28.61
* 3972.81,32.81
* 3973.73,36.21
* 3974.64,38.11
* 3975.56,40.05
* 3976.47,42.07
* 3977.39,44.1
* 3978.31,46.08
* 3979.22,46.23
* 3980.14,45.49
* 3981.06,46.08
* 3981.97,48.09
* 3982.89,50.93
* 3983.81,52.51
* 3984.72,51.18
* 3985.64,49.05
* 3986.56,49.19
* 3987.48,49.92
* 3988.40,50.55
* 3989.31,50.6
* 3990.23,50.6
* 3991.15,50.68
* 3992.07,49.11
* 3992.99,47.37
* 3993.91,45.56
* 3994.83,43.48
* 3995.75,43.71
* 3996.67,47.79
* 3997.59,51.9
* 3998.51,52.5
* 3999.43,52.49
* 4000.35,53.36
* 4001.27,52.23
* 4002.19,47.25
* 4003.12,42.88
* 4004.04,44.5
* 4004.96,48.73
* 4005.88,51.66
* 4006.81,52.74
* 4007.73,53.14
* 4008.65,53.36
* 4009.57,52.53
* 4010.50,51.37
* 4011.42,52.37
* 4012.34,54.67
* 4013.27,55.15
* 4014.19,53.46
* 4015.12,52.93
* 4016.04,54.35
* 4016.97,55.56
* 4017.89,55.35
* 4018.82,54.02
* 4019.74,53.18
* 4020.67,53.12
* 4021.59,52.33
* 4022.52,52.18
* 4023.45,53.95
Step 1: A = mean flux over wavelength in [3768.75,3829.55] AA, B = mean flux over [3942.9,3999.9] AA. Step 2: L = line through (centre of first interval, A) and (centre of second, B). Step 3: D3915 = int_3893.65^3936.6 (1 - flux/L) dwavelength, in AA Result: 7.2 AA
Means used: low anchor 41.8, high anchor 38.5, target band 33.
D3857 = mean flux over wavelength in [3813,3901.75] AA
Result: 39.3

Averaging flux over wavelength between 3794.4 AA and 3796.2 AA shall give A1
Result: 32.3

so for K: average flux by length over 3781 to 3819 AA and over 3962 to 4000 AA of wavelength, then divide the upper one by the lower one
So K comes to 0.9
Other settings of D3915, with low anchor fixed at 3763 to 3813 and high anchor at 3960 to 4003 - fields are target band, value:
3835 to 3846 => 0.5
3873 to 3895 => 1.2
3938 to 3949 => 0.9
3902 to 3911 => -0.3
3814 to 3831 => 2.4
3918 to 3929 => 2.9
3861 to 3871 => 0.0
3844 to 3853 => -0.9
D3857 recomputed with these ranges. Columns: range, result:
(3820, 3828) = 35.5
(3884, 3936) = 33.9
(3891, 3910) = 41.7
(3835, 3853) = 42.1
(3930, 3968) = 28.3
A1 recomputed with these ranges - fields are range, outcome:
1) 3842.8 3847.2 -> 45.9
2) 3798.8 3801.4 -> 48.1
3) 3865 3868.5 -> 42.9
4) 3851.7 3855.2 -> 43.3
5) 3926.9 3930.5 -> 12.3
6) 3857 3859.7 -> 38.7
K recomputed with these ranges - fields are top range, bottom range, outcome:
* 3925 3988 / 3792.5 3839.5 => 0.80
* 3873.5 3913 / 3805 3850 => 1.03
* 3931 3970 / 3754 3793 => 0.68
